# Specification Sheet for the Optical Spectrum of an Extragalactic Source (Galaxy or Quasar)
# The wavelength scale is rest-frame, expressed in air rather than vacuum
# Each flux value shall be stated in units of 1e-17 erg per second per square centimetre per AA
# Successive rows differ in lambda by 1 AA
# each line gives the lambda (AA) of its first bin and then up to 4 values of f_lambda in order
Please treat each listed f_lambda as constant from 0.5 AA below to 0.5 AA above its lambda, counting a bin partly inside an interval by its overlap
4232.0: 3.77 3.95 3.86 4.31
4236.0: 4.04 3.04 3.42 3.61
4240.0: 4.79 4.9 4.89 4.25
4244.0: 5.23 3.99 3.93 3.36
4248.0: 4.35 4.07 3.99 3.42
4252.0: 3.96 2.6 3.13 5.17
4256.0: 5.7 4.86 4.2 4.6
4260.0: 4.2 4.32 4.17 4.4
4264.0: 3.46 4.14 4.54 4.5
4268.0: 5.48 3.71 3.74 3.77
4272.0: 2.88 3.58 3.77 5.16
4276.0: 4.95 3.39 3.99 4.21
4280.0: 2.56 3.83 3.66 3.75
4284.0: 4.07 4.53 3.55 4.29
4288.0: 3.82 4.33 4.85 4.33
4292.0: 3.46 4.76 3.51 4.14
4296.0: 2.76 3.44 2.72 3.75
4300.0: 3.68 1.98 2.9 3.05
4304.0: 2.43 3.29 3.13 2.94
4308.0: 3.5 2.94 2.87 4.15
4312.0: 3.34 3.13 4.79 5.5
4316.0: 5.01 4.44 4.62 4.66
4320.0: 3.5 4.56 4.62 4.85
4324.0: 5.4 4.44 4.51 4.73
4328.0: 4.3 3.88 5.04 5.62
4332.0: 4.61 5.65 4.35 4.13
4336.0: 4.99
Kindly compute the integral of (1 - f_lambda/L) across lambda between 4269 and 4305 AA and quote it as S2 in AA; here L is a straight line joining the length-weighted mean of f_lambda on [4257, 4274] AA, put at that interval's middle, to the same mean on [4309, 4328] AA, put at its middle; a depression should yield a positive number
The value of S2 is 4.39 AA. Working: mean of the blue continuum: 4.12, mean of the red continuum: 4.35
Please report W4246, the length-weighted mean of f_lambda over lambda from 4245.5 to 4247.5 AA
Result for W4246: 3.65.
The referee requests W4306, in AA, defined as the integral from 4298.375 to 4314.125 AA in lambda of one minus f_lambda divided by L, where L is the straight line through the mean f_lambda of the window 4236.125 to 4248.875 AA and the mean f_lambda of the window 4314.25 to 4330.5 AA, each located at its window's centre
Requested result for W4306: 4.6 AA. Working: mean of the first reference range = 4.14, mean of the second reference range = 4.63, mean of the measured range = 3.2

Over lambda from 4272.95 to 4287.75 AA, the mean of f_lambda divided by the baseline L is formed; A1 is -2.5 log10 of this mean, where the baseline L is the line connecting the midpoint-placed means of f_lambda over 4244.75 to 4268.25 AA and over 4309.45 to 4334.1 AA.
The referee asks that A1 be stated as 0.088 mag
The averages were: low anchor 4.18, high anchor 4.5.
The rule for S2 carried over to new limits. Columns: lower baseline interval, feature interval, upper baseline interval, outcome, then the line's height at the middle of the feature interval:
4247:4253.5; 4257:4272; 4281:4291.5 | -1.4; 3.86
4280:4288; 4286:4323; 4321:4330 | 4.1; 4.23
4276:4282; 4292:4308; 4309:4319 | 2.9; 3.98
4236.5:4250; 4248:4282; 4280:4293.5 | 0.1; 4.09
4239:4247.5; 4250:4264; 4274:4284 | 0.1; 4.21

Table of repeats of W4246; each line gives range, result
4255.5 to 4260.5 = 4.71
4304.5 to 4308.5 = 3.21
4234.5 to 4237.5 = 3.8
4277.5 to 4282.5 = 3.65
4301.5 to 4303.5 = 2.97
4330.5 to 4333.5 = 5.29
